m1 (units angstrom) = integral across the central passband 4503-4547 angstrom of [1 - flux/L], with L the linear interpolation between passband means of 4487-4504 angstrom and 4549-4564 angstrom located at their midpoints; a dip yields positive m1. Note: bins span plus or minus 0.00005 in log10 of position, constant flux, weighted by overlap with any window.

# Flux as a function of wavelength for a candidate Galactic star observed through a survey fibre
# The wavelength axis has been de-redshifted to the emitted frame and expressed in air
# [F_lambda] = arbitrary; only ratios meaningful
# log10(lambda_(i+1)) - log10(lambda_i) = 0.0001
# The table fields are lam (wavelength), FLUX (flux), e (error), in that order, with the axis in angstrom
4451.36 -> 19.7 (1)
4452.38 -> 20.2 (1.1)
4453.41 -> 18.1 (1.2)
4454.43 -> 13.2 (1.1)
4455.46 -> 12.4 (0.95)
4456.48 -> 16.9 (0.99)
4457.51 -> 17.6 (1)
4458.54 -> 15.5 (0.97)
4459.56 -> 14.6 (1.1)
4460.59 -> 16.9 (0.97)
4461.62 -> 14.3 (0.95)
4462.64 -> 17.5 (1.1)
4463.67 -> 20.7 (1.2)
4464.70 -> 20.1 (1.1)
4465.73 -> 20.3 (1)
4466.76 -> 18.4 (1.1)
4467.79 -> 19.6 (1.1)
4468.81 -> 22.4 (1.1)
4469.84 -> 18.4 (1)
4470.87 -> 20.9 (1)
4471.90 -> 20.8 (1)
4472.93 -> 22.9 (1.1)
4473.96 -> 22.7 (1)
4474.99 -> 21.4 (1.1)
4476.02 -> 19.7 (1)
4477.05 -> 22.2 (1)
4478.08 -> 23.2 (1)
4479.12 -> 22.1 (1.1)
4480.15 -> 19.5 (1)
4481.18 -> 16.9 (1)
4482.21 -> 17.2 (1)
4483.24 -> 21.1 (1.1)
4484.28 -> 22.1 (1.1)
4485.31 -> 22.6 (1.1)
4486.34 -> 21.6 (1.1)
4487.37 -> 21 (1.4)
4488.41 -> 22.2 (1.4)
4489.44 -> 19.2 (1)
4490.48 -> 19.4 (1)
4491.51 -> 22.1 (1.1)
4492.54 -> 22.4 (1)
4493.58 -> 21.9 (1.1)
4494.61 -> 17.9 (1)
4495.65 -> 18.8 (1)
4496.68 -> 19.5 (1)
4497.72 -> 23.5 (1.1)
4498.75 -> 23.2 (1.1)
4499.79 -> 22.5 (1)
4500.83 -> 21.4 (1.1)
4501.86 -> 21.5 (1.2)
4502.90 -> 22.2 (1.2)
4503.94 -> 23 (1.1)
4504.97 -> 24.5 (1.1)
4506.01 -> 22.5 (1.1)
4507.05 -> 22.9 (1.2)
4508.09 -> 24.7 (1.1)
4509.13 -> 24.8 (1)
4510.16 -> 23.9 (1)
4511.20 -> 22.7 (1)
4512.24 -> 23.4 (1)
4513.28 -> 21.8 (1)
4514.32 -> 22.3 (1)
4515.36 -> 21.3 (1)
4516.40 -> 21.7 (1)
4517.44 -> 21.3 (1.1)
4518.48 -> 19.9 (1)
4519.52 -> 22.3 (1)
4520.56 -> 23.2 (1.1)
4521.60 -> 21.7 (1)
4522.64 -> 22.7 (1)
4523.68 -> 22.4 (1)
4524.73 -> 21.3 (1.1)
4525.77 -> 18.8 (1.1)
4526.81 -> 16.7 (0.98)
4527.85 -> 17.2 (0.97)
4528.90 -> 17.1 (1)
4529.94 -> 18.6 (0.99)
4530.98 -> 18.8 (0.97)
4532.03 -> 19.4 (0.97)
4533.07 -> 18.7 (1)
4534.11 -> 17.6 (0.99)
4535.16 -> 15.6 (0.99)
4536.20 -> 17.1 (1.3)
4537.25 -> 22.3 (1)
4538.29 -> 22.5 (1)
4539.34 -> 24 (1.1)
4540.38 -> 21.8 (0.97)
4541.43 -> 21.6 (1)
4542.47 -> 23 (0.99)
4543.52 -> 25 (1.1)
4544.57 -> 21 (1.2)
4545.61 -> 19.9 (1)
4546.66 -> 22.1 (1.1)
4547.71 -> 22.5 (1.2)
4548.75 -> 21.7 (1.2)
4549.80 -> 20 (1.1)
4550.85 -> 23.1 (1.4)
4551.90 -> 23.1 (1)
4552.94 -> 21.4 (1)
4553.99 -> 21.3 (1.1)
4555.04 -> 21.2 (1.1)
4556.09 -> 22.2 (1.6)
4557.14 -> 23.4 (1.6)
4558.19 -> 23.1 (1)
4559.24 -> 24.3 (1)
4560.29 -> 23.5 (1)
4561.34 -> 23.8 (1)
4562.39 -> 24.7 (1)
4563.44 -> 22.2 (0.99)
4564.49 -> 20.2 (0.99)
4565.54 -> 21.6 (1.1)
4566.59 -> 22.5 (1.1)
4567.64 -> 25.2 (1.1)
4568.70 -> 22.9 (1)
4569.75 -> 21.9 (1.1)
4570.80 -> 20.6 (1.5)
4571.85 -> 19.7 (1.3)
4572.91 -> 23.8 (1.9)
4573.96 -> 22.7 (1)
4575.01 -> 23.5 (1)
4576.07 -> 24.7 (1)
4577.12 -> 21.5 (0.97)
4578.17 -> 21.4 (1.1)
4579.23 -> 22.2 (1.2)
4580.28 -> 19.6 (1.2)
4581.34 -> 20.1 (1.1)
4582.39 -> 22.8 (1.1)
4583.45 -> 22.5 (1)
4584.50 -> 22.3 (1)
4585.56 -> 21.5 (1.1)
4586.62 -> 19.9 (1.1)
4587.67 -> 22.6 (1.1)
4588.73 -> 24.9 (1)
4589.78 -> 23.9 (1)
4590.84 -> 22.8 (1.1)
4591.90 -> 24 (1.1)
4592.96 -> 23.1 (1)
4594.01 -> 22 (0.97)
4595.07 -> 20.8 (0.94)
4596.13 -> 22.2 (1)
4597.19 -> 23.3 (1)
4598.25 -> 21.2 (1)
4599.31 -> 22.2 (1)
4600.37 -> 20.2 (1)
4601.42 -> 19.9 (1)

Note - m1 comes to 1.3 angstrom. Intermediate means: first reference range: 21.2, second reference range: 22.6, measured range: 21.3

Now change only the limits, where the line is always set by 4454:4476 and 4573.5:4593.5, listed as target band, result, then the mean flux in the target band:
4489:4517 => -3.22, 22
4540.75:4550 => -0.34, 21.9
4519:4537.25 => 1.00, 19.4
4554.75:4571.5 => -0.73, 22.7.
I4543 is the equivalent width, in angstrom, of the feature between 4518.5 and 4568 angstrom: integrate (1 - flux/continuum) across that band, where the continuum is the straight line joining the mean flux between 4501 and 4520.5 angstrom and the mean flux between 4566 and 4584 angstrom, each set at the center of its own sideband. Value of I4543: 2.4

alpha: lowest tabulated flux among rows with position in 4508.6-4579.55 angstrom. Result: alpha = 15.6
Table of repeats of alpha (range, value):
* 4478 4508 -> 16.9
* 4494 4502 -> 17.9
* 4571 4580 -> 19.7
